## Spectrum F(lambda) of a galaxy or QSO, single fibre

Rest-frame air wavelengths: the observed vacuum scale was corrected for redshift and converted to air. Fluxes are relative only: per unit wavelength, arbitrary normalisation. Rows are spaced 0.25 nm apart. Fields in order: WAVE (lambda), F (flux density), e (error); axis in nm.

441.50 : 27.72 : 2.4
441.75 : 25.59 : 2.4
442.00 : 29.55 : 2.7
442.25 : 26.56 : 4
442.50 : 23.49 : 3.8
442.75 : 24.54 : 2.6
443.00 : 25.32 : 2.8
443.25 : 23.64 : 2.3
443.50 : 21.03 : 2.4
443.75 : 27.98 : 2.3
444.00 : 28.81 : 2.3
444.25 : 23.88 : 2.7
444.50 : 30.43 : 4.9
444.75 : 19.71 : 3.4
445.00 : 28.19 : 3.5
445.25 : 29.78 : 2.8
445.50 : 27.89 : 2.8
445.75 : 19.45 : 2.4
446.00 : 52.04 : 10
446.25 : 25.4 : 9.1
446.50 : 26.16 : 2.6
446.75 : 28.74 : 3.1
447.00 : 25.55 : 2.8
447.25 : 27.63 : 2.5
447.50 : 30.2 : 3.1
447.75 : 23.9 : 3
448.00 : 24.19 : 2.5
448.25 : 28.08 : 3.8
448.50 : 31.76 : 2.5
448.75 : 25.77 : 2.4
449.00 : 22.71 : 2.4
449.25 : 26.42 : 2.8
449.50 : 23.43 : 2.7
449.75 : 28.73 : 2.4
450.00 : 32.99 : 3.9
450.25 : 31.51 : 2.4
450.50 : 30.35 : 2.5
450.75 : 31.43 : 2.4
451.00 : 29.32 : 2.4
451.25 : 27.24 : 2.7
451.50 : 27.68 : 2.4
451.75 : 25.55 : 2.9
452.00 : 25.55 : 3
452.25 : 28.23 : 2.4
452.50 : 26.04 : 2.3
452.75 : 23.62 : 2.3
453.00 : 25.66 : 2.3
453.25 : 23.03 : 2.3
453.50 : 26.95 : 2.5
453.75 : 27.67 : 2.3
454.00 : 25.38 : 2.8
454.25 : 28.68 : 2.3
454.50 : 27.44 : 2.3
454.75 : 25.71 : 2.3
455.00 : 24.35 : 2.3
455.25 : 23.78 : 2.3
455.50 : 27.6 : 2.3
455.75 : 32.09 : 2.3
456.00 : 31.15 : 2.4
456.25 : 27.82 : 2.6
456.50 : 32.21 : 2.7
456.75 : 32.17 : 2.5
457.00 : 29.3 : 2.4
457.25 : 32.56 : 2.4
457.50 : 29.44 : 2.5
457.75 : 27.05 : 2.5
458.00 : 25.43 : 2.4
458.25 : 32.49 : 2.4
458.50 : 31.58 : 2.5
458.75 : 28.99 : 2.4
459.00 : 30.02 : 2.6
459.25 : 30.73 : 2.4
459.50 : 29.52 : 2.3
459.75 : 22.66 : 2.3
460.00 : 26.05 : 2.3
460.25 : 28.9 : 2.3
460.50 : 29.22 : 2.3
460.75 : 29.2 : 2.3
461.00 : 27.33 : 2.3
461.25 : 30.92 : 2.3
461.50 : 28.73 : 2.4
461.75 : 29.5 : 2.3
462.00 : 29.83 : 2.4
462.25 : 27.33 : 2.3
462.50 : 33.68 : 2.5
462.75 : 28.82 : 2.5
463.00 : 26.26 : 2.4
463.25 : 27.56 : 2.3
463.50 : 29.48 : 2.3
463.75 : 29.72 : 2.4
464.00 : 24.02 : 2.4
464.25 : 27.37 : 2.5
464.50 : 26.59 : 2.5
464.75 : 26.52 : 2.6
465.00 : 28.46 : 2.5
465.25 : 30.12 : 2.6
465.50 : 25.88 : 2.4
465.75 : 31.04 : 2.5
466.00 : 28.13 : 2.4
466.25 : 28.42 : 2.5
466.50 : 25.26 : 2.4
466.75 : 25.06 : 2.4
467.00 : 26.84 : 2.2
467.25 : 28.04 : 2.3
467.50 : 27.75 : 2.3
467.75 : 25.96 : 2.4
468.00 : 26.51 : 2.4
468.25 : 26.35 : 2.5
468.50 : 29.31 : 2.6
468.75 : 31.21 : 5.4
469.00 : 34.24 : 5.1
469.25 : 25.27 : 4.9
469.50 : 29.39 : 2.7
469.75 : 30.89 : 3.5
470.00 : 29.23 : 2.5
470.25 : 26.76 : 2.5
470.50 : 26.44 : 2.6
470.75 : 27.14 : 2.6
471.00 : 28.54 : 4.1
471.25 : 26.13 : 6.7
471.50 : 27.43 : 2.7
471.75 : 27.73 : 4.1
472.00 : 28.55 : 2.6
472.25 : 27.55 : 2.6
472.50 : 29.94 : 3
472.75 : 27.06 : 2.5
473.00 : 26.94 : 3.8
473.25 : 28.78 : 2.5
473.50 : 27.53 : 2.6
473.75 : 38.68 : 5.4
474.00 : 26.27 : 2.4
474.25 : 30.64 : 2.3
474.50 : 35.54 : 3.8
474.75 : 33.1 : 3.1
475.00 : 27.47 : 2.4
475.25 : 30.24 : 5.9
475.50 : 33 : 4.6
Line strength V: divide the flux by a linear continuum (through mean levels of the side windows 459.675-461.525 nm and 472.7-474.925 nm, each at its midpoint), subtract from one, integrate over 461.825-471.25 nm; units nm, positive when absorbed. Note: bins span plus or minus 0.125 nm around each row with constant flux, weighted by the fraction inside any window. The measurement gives 0.34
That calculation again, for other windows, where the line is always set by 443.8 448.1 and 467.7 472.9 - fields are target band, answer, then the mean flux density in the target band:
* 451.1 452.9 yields 0.102 nm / 26.3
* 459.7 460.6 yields 0.034 nm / 27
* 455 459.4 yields -0.242 nm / 29.5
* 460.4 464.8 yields -0.064 nm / 28.5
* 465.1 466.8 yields 0.018 nm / 27.8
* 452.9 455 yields 0.129 nm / 26.2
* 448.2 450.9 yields -0.062 nm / 28.5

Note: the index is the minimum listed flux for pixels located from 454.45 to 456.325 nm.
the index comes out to 23.78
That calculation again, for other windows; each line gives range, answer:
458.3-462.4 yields 22.66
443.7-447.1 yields 19.45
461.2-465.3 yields 24.02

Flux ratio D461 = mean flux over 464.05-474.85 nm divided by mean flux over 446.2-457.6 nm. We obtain 1.0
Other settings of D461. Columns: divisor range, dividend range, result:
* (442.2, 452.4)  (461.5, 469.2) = 1.03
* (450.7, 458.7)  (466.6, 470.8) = 1.00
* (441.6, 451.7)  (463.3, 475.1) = 1.04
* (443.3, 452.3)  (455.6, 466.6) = 1.04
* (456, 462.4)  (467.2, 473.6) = 0.96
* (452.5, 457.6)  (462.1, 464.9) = 1.01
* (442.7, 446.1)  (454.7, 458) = 1.06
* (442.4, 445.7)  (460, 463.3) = 1.13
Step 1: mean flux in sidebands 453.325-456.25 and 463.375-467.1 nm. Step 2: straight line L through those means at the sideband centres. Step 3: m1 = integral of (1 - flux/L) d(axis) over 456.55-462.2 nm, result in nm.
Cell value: -0.37 nm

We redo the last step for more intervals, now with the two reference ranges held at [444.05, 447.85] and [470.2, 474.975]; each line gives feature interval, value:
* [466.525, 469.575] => 0.10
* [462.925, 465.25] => 0.09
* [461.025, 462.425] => -0.03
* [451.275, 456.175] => 0.28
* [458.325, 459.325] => -0.07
